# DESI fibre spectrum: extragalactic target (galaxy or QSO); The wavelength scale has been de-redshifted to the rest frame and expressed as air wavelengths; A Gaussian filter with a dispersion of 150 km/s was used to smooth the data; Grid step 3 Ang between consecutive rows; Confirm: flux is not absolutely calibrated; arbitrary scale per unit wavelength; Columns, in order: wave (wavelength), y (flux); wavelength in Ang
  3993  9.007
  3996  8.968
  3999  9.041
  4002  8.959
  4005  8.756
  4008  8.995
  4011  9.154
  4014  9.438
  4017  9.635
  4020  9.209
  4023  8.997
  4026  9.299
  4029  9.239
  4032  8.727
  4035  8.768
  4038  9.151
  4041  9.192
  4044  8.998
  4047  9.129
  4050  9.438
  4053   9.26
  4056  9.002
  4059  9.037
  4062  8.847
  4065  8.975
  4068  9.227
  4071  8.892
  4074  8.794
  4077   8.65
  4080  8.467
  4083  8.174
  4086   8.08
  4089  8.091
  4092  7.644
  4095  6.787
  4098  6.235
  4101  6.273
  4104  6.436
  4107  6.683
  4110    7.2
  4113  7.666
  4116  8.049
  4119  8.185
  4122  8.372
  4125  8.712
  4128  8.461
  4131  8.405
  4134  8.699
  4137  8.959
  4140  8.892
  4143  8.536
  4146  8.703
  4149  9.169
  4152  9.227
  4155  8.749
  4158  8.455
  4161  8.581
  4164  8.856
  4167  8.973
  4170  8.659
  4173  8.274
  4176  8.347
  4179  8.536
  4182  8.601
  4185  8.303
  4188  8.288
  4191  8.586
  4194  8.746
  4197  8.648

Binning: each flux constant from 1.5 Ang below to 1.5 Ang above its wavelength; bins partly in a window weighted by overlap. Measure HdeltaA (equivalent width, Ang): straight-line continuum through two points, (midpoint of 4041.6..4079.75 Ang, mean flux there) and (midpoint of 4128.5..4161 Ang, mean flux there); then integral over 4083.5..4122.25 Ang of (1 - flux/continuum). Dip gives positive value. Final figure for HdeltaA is 6.7 Ang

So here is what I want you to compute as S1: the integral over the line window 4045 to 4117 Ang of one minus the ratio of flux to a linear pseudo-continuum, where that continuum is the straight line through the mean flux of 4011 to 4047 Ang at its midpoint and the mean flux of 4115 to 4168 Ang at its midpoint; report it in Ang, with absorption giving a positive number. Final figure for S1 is 6.47 Ang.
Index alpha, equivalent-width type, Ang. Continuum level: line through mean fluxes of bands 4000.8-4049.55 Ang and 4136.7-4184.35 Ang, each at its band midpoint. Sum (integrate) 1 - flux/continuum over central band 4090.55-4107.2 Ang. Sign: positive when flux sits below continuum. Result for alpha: 4.2 Ang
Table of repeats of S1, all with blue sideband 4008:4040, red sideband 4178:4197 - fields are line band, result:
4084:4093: 0.95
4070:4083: 0.46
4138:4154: -0.41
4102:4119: 2.99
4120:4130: 0.31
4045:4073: -0.20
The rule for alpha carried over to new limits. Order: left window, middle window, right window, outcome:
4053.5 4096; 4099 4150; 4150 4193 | 3.0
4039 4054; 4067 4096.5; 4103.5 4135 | 1.1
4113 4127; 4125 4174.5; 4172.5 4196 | -2.2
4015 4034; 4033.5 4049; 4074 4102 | -0.5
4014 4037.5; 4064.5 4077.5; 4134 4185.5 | 0.1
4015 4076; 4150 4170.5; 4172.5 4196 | -0.5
